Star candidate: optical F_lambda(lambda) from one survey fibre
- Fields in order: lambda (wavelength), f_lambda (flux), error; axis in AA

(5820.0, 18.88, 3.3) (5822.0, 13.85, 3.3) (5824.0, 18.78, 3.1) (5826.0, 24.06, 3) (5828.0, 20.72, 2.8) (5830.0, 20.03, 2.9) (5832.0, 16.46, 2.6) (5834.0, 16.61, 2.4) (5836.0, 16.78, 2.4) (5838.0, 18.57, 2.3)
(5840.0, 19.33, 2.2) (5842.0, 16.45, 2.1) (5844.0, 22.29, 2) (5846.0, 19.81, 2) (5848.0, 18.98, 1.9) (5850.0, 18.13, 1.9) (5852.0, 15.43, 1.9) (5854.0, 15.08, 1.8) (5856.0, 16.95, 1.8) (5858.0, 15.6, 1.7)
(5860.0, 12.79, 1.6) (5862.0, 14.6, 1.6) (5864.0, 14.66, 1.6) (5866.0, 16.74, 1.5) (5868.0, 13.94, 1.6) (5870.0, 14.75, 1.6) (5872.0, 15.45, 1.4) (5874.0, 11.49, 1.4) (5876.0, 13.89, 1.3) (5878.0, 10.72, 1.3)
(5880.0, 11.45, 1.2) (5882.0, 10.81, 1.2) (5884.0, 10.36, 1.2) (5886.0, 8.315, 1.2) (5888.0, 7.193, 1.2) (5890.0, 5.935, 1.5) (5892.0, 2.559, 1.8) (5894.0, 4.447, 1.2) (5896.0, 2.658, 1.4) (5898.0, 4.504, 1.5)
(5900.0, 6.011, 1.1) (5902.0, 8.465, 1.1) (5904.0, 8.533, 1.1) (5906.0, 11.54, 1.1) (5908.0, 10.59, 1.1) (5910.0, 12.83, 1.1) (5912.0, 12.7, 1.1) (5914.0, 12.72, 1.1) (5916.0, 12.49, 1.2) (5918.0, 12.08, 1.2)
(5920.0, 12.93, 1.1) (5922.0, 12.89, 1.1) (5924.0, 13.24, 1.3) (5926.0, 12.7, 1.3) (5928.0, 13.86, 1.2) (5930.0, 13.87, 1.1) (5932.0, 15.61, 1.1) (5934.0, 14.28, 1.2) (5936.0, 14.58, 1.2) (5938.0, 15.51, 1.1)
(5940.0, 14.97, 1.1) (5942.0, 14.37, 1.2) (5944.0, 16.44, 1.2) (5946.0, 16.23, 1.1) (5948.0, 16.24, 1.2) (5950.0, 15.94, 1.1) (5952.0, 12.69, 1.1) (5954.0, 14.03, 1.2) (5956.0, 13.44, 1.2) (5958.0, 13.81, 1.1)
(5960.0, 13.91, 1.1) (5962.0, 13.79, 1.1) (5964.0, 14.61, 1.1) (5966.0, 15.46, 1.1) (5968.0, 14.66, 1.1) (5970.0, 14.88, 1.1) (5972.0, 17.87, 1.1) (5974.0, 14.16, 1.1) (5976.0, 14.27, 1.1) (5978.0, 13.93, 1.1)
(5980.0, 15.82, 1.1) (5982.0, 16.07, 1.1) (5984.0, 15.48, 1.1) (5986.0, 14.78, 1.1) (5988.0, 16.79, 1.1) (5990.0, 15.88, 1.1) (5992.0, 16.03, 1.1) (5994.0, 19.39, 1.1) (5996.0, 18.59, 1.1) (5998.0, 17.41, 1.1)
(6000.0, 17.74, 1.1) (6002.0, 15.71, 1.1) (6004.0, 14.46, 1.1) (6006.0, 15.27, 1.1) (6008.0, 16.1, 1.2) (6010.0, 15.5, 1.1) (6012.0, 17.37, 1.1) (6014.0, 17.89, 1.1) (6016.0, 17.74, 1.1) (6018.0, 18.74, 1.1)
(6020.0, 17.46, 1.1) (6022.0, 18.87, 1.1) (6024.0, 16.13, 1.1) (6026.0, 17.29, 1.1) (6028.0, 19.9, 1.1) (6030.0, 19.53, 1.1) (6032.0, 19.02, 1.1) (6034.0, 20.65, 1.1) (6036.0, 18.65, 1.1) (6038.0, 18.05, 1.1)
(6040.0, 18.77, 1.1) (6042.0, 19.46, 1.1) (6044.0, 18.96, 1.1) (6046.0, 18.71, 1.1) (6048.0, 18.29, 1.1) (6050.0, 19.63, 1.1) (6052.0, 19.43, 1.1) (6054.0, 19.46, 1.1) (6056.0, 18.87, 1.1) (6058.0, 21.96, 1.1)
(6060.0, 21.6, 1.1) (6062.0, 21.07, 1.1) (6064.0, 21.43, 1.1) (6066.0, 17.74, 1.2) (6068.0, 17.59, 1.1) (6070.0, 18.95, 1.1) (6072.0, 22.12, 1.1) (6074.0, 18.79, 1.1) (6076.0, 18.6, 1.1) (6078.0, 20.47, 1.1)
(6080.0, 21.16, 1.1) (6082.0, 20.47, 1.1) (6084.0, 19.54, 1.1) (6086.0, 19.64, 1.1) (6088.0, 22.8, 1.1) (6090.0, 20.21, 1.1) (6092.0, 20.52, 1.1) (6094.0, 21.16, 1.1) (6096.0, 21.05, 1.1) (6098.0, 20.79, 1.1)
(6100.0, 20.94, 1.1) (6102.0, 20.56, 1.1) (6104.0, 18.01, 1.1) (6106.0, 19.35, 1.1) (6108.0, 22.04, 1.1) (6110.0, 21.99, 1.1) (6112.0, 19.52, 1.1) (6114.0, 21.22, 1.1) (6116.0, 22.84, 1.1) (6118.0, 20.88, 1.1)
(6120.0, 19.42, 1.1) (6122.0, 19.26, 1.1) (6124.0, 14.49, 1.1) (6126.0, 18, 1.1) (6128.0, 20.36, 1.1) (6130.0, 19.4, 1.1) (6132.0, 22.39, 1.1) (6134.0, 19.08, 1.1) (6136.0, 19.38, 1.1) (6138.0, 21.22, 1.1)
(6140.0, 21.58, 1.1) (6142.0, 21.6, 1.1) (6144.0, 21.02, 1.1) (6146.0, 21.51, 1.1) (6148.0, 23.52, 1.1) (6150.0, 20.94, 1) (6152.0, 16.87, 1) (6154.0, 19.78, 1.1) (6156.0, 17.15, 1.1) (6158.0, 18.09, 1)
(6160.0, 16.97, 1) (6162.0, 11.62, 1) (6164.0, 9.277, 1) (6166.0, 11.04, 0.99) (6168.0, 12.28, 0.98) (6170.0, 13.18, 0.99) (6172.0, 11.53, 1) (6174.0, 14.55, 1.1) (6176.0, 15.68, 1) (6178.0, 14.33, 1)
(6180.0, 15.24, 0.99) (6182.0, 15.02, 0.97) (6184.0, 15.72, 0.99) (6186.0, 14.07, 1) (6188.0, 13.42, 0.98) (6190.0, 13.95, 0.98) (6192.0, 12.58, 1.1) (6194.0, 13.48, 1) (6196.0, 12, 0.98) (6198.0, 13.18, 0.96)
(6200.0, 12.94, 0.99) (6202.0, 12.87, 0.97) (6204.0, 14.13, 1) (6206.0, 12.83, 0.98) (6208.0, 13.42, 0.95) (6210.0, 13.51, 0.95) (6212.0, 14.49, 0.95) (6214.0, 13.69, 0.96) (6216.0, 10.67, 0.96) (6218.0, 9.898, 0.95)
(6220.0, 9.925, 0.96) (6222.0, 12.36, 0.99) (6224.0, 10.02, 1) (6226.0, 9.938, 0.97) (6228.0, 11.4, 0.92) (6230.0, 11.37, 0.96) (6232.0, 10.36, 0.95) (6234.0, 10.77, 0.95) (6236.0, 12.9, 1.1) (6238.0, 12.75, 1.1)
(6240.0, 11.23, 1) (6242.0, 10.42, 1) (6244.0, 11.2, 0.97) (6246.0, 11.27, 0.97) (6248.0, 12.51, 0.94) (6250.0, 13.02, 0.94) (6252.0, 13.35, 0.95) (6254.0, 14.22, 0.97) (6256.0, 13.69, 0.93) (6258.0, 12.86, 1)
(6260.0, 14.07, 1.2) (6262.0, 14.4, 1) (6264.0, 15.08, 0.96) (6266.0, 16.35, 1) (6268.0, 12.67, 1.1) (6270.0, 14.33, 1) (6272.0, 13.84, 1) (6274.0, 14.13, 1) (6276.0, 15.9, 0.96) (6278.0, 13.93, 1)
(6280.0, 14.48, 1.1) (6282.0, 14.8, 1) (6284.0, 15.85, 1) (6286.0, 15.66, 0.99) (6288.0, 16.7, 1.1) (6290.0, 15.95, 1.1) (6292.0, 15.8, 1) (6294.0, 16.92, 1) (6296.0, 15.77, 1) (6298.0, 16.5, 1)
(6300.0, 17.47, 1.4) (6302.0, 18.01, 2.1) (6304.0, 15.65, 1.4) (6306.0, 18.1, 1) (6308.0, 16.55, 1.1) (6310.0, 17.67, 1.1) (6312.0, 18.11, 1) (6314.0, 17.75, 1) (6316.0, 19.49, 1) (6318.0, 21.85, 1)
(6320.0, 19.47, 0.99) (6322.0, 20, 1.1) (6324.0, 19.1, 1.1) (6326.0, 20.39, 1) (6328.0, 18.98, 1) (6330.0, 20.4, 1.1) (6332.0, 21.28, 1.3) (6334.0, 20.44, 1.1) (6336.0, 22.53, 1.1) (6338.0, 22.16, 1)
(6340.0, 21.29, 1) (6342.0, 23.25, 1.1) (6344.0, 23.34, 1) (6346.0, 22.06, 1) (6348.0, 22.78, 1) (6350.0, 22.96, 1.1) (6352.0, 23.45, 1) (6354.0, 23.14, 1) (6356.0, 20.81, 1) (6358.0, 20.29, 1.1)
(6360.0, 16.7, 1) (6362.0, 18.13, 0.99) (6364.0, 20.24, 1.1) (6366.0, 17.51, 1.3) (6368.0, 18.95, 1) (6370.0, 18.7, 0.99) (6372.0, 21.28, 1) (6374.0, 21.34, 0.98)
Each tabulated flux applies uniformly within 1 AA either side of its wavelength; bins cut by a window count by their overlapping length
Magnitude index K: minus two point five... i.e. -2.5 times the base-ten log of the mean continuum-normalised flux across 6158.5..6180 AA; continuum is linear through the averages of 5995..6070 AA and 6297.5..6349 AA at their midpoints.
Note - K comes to 0.39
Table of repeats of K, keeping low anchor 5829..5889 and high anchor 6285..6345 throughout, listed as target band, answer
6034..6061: -0.165 mag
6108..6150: -0.180 mag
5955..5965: 0.149 mag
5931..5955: 0.052 mag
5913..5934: 0.178 mag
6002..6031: -0.053 mag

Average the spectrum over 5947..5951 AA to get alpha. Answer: 16.1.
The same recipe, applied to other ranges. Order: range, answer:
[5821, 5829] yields 19.4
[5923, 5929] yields 13.3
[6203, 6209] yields 13.5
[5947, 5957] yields 14.5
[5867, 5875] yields 13.9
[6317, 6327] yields 20.2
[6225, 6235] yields 10.8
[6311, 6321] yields 19.3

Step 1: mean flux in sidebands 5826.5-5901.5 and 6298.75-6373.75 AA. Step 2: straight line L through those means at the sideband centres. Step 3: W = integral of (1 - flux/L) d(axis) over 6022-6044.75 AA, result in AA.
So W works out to -4.1 AA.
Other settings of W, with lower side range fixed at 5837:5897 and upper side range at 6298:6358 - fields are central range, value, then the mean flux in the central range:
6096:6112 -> -3.44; 20.5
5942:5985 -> -0.49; 14.9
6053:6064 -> -3.04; 20.7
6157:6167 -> 2.44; 13.4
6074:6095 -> -4.81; 20.4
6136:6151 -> -3.45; 21.5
